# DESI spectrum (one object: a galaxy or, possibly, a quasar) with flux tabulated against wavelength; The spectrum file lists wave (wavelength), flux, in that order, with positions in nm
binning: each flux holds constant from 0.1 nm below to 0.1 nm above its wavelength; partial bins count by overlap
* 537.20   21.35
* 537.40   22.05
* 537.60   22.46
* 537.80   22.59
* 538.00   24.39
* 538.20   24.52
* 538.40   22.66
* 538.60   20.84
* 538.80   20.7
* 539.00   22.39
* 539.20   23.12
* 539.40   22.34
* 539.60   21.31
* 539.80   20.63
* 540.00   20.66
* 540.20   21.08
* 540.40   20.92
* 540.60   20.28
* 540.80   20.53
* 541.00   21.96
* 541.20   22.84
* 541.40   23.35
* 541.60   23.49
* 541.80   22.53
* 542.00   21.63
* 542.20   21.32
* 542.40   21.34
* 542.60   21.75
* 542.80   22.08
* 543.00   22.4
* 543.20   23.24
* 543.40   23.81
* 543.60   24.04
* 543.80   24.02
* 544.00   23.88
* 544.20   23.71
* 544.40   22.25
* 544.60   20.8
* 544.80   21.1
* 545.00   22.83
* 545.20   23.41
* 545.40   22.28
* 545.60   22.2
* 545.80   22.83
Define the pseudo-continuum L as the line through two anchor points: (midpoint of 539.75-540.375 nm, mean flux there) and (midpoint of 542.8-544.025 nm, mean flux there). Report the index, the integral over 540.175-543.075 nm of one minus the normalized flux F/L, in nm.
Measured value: 0.02 nm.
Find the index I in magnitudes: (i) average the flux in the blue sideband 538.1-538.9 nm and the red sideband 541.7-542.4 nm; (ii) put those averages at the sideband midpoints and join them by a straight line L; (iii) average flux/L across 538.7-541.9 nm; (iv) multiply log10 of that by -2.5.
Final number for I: 0.01 mag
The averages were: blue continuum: 22.2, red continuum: 21.8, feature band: 21.8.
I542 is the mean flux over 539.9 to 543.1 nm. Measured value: 21.8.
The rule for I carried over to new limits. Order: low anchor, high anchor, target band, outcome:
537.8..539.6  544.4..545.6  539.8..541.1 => 0.08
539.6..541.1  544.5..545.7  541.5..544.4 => -0.06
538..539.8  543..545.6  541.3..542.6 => 0.02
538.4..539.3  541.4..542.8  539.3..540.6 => 0.04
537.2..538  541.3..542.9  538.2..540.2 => 0.03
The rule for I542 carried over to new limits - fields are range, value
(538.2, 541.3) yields 21.6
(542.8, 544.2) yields 23.5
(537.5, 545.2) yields 22.3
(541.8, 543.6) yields 22.3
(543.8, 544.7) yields 22.8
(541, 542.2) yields 22.6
